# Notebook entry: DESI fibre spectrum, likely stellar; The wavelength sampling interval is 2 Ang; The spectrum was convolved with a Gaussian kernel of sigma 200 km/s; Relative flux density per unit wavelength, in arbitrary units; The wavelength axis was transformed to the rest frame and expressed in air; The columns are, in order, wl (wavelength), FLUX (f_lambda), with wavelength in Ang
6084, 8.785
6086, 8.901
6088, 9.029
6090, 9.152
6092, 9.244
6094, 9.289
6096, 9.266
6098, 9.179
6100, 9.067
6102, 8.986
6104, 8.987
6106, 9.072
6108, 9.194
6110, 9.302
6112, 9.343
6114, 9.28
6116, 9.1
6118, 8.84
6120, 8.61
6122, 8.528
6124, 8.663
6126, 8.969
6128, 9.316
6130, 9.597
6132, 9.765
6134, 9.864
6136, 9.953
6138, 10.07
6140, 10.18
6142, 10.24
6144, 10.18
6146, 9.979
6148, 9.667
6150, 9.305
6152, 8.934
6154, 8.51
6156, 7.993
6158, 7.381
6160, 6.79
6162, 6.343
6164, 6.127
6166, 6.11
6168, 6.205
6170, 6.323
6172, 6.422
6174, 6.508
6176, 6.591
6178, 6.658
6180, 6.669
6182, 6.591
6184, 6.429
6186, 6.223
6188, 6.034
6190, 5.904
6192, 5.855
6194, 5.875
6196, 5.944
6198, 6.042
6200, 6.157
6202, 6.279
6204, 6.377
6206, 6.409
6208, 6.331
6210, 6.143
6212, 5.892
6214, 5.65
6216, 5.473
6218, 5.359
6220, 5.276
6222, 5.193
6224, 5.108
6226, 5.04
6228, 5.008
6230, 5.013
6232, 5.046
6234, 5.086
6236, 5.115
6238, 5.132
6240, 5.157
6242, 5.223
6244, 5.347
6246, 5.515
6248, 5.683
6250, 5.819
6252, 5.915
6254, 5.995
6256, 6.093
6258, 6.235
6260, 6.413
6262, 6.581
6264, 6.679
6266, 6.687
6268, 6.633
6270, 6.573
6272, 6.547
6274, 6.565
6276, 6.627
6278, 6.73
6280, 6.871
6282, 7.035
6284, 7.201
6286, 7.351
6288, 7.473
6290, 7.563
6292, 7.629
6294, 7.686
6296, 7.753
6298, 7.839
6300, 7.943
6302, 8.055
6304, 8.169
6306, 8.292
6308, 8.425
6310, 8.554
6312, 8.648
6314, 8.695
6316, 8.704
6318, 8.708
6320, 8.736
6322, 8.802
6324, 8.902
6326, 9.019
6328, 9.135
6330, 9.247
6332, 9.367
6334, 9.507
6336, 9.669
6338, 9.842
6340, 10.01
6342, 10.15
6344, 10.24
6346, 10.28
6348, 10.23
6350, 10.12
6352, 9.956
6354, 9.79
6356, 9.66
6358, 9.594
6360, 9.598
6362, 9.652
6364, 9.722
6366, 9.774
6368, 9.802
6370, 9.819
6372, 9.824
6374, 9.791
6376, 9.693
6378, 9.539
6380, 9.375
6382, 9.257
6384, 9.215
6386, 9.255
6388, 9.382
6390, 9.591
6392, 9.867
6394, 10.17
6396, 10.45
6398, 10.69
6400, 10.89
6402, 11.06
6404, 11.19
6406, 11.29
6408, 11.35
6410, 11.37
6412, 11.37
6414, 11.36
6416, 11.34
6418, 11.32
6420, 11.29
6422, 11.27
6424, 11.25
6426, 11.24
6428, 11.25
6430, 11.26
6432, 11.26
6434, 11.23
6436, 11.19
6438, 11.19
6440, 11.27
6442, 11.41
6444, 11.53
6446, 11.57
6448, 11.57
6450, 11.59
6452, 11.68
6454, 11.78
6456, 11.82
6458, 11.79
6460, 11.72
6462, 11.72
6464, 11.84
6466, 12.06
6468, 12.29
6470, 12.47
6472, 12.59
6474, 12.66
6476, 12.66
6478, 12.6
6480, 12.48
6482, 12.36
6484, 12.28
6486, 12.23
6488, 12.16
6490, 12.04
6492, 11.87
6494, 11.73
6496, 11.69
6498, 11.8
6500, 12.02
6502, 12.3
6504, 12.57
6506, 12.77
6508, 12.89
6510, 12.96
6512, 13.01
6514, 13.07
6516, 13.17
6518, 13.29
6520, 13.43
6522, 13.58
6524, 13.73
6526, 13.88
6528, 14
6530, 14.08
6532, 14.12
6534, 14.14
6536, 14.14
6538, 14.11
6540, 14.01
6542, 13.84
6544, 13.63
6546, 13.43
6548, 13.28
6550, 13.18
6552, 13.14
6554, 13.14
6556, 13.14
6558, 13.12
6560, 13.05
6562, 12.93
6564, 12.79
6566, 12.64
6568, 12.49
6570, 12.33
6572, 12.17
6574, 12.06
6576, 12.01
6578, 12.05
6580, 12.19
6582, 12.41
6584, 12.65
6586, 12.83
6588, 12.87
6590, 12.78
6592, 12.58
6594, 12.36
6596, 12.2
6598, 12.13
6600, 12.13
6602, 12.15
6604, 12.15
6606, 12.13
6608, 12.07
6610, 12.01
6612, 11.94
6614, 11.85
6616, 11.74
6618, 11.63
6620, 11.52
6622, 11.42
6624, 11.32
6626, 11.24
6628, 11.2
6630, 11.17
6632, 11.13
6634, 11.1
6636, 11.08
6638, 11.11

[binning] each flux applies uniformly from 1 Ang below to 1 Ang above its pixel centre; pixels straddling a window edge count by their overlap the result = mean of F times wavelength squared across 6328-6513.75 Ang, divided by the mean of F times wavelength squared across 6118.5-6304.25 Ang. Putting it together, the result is 1.71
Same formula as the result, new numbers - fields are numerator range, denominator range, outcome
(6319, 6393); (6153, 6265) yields 1.67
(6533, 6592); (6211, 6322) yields 2.14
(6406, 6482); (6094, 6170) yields 1.46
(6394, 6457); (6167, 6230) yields 2.03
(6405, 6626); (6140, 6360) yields 1.83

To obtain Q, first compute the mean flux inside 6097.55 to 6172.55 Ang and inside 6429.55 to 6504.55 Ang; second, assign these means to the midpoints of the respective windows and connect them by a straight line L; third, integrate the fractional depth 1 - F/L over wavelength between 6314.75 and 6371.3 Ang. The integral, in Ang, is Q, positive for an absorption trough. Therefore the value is 6.0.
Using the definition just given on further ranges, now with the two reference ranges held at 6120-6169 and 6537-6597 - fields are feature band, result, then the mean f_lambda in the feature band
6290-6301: 2.6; 7.75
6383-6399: 1.9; 9.83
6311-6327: 2.5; 8.78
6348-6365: 1.6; 9.79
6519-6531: -1.3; 13.8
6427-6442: 0.4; 11.2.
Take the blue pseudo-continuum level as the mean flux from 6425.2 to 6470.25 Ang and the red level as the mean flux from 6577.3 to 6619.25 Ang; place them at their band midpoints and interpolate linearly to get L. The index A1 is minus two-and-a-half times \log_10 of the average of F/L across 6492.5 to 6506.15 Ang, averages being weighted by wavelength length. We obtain -0.02 mag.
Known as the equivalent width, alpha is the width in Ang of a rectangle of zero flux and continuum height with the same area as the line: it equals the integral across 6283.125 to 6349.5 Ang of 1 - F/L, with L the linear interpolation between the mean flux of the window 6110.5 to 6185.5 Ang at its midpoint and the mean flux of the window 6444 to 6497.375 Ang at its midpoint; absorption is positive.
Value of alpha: 9.8 Ang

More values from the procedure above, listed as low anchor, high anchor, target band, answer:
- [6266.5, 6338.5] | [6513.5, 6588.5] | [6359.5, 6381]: -0.6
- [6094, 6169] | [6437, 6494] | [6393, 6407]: 0.7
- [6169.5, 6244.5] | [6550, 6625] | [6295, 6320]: -2.6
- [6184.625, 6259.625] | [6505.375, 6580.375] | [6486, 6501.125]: 0.1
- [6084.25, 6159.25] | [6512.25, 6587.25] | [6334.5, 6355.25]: 2.3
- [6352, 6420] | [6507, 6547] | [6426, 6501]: 1.4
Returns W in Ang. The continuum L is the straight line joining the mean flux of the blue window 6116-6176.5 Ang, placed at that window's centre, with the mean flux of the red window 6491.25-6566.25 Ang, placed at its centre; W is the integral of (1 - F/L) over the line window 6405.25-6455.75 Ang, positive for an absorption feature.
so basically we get 2.4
